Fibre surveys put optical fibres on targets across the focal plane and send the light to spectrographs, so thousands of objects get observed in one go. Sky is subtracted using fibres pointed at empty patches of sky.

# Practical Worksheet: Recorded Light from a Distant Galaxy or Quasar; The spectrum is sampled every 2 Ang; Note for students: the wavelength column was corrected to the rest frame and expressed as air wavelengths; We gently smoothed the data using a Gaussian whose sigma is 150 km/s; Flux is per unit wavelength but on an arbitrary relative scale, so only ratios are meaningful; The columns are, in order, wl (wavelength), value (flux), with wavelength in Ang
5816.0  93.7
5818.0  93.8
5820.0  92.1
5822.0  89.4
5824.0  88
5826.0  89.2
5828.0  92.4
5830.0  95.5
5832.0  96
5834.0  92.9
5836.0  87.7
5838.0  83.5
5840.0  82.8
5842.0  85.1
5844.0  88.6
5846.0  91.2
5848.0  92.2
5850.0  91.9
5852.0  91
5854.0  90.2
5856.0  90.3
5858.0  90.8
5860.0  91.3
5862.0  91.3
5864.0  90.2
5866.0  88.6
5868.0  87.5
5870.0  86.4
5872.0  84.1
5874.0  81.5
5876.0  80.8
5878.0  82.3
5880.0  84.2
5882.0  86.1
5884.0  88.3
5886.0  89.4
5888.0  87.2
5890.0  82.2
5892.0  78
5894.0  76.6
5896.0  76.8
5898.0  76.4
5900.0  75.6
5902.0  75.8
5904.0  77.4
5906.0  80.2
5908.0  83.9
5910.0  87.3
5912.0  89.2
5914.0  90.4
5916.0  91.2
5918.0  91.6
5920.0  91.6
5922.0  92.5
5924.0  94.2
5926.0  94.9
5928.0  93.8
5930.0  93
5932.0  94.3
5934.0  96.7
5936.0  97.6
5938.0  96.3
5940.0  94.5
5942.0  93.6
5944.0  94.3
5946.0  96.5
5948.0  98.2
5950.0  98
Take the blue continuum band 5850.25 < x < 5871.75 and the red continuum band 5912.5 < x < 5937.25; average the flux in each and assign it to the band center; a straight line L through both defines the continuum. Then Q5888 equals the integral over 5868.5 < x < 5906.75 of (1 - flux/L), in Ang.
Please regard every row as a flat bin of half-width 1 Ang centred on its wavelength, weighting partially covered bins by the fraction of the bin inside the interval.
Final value 4.0 Ang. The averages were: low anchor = 89.6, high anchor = 93.4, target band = 81.6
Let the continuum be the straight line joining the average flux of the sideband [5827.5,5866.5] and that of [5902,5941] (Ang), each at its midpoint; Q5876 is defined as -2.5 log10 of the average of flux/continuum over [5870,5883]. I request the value 0.087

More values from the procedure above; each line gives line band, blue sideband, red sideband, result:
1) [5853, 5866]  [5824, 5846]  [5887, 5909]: -0.06 mag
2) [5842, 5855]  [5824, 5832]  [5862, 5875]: -0.01 mag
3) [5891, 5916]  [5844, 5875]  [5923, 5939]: 0.15 mag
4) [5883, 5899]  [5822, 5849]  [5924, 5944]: 0.13 mag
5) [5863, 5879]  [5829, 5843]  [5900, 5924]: 0.03 mag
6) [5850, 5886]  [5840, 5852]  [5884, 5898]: -0.02 mag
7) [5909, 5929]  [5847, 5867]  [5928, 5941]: 0.03 mag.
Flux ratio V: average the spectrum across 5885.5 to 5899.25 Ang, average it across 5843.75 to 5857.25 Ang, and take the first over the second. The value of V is 0.89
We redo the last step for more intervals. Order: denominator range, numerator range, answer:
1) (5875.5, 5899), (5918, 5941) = 1.15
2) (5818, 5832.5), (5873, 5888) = 0.92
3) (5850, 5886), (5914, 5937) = 1.07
